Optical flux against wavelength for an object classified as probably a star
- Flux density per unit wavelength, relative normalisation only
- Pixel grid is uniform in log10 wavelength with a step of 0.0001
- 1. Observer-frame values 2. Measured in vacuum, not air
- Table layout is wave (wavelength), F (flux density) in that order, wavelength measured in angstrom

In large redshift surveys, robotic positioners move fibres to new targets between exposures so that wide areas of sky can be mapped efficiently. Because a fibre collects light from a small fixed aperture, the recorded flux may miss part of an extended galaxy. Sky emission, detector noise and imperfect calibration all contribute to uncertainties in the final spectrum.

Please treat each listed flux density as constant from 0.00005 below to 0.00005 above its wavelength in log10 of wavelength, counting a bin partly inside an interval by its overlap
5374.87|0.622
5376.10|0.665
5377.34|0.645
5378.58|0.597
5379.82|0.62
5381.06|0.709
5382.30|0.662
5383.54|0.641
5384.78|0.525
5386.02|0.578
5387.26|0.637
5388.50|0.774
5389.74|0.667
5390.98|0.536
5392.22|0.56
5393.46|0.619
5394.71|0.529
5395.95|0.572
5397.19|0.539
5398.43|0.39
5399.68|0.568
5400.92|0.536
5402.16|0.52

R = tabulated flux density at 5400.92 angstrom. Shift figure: 0.536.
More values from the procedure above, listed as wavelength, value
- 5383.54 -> 0.641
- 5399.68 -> 0.568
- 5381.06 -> 0.709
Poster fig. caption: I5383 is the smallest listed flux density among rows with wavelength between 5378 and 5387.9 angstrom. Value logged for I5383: 0.525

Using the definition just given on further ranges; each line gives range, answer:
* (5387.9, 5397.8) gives 0.529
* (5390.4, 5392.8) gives 0.536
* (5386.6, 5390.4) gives 0.637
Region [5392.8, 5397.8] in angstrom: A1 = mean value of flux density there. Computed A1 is 0.565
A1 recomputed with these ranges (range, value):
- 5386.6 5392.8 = 0.635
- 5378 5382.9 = 0.647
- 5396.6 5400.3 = 0.498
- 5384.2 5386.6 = 0.552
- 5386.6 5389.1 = 0.703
